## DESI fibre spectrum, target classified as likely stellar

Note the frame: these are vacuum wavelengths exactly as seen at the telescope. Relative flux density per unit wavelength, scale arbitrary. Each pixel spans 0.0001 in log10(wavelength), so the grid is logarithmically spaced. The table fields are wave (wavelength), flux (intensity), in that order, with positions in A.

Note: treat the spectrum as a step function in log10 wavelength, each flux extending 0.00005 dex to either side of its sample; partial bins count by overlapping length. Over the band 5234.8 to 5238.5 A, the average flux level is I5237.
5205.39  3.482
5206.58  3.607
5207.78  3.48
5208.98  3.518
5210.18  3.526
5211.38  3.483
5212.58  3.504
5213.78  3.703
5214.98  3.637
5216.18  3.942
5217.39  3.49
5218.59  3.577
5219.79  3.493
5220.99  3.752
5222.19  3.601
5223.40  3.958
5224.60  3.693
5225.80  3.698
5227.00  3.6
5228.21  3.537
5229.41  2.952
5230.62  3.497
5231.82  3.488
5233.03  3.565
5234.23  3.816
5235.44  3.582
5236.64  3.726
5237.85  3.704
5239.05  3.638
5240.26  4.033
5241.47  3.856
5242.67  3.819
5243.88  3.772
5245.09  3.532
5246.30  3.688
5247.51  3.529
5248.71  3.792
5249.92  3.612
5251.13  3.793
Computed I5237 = 3.67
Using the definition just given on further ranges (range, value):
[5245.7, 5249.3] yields 3.68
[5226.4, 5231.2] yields 3.39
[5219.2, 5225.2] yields 3.7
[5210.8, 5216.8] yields 3.65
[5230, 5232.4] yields 3.49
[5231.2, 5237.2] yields 3.64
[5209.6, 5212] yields 3.5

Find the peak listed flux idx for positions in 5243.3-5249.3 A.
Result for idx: 3.792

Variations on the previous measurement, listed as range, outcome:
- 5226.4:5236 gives 3.816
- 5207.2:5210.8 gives 3.526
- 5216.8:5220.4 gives 3.577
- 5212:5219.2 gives 3.942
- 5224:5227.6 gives 3.698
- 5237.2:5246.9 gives 4.033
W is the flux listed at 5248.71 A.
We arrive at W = 3.792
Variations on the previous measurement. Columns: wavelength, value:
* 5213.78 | 3.703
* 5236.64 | 3.726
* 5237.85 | 3.704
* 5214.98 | 3.637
